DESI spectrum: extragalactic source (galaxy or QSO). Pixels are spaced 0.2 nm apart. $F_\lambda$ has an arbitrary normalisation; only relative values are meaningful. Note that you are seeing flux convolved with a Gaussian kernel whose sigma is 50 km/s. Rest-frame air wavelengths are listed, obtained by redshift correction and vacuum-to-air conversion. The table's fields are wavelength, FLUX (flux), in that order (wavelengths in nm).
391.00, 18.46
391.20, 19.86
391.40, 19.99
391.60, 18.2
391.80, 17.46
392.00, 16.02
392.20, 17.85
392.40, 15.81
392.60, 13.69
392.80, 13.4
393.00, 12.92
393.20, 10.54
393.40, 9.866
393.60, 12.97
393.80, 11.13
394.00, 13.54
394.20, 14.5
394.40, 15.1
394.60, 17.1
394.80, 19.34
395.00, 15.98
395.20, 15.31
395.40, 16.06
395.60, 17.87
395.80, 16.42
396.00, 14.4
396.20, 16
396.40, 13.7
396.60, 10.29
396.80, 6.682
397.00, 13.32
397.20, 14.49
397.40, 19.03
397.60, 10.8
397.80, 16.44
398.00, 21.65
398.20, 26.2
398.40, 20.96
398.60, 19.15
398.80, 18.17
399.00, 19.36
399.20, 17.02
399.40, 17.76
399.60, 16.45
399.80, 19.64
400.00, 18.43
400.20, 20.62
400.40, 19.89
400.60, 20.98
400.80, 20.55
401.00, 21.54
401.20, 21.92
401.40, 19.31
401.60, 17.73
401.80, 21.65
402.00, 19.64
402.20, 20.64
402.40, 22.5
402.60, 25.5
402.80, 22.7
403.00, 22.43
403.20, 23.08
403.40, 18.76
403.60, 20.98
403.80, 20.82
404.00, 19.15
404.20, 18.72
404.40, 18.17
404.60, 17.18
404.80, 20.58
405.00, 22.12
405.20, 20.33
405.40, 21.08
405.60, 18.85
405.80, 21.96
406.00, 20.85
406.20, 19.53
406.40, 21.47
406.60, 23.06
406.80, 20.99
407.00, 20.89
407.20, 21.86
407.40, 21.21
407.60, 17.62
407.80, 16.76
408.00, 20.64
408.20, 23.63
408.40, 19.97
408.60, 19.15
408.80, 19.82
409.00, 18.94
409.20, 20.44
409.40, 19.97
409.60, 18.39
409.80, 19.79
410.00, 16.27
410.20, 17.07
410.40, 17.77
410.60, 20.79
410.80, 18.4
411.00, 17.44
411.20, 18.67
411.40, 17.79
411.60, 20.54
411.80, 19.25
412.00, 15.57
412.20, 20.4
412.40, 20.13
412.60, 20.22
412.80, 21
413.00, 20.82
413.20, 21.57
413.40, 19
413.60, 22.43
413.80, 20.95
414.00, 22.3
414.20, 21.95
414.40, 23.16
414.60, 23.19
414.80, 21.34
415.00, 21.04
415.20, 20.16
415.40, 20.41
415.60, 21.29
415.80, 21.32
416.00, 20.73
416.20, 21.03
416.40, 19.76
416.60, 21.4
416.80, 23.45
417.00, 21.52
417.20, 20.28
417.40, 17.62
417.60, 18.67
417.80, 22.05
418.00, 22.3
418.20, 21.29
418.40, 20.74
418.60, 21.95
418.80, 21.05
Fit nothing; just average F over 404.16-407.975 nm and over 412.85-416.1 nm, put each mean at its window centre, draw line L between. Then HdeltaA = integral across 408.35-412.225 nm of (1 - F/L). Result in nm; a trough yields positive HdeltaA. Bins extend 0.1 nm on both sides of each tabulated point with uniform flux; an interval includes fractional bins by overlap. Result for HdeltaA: 0.37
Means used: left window 20.2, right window 21.3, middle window 18.8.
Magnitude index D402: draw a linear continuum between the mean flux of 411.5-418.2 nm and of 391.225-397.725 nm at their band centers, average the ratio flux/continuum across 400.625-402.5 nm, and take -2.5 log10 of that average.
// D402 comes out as -0.22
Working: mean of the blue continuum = 14.7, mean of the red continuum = 20.8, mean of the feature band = 20.6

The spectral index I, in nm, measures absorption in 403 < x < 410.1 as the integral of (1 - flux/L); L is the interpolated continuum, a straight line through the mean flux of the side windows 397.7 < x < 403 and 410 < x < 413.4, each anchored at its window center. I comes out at -0.169 nm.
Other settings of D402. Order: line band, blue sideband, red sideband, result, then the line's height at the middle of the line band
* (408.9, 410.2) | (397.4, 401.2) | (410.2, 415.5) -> 0.06 mag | 20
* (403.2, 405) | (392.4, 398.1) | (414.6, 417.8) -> -0.15 mag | 17.1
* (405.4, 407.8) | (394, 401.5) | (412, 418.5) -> -0.08 mag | 19.2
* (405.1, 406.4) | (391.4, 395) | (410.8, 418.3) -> -0.13 mag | 18.2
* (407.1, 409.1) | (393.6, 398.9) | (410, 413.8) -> -0.08 mag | 18.5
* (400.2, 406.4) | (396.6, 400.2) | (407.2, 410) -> -0.12 mag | 18.4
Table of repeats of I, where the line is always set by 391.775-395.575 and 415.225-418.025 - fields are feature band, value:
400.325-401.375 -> -0.27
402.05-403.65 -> -0.46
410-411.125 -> 0.06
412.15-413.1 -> -0.04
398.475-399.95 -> -0.19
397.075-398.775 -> -0.29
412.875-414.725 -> -0.15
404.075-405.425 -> -0.16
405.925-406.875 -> -0.16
